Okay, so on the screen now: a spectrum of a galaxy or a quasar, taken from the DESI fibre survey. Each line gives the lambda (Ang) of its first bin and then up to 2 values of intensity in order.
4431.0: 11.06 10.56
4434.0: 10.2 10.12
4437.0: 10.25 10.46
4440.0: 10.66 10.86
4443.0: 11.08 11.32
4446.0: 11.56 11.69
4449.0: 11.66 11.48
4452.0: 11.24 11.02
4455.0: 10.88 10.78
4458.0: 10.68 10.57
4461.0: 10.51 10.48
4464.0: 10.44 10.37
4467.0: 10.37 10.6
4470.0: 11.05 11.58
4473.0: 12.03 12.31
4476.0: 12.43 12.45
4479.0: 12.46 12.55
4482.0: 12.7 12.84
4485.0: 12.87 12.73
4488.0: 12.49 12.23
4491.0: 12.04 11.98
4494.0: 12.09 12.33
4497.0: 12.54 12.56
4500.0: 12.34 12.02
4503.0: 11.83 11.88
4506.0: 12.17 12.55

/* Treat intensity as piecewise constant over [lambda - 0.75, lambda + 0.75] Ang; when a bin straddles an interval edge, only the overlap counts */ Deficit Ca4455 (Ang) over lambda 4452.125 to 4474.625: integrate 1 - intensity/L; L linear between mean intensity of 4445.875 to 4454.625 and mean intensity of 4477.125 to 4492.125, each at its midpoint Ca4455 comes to 1.8 Ang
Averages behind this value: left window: 11.4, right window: 12.5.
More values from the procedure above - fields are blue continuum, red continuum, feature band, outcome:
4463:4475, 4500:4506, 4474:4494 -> -1.7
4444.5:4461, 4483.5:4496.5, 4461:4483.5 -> 0.4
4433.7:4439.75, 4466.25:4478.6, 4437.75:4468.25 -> 0.0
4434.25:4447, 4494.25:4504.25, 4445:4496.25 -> -0.4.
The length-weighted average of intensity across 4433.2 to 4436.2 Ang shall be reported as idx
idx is 10.2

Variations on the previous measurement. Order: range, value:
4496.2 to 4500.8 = 12.5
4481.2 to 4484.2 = 12.8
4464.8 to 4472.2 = 10.8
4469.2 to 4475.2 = 11.7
